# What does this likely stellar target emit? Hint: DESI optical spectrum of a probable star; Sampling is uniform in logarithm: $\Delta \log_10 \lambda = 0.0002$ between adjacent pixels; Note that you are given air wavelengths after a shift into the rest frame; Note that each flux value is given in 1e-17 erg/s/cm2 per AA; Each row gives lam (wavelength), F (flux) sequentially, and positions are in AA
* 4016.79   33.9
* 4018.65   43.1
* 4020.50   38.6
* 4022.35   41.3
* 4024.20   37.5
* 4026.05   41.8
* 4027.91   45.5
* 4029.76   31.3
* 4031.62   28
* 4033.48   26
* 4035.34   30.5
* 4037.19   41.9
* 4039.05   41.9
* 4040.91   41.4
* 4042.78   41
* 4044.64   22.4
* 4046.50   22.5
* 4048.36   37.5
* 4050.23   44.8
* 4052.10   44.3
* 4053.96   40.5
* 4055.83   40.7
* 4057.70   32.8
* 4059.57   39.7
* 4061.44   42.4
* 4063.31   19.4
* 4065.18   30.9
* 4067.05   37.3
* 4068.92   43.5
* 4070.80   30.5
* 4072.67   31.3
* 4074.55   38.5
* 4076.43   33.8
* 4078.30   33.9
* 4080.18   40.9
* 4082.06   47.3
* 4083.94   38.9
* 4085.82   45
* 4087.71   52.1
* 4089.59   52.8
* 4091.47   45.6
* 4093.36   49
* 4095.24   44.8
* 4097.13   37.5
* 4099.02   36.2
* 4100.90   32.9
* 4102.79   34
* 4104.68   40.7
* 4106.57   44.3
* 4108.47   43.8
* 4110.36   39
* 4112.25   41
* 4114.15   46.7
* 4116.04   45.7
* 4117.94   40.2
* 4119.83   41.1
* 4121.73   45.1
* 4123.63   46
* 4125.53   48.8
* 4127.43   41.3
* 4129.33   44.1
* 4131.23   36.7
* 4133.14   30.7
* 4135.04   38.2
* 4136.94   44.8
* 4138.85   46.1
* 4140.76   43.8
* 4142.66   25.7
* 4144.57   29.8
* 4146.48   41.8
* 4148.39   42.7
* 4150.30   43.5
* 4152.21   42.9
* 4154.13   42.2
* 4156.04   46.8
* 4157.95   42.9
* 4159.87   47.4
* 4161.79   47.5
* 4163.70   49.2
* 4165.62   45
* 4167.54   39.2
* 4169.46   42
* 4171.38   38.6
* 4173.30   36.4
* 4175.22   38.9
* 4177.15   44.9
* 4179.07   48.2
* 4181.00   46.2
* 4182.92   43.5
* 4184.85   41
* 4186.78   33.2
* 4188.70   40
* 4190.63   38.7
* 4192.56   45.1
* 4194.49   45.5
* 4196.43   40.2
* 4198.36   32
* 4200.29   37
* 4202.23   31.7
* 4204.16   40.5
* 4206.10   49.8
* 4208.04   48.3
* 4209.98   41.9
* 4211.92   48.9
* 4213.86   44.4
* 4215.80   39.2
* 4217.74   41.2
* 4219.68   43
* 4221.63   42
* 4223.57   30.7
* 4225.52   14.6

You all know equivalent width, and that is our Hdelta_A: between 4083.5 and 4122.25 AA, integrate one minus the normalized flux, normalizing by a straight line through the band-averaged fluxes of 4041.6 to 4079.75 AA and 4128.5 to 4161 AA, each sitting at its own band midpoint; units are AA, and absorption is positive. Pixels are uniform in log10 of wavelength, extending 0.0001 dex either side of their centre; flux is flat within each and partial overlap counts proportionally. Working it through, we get -4.76 AA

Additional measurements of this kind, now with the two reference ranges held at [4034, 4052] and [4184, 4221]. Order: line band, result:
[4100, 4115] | -0.8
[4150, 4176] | -2.1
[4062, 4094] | -1.8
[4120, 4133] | -1.3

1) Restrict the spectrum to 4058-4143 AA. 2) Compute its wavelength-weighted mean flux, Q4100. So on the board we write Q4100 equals 40.3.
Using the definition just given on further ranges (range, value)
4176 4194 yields 42.4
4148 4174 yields 43.4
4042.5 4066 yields 35.2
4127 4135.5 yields 38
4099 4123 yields 41.1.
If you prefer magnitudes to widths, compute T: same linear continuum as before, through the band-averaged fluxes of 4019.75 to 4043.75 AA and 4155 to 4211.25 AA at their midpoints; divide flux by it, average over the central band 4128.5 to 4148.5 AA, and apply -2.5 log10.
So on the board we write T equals 0.065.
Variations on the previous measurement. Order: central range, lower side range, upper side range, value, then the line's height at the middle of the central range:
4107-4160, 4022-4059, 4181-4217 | -0.06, 39.4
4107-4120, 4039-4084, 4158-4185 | -0.07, 39.8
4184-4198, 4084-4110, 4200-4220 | 0.06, 42.5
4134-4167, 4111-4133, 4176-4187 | 0.02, 43.1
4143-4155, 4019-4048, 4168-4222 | 0.00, 39.8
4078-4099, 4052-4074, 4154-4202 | -0.19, 37.2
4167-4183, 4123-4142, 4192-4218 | -0.01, 41.8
